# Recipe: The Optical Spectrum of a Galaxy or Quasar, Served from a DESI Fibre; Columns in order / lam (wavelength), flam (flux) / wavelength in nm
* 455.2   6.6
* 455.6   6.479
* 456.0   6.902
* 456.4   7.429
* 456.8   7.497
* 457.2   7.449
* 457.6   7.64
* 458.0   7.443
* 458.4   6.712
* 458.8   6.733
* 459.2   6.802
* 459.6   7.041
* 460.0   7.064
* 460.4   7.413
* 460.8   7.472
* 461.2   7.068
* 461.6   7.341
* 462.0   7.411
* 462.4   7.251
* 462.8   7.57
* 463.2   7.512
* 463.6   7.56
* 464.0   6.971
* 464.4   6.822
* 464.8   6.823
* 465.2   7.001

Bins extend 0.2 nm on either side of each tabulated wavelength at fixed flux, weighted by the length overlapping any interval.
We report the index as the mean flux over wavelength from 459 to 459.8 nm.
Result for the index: 6.92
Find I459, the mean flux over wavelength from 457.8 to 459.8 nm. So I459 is 6.95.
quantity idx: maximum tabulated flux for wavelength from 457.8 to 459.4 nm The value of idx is 7.443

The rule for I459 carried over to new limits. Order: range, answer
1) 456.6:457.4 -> 7.47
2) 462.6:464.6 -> 7.29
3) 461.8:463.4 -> 7.44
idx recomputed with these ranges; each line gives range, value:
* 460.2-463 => 7.57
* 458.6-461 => 7.472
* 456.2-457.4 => 7.497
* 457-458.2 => 7.64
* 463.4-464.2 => 7.56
